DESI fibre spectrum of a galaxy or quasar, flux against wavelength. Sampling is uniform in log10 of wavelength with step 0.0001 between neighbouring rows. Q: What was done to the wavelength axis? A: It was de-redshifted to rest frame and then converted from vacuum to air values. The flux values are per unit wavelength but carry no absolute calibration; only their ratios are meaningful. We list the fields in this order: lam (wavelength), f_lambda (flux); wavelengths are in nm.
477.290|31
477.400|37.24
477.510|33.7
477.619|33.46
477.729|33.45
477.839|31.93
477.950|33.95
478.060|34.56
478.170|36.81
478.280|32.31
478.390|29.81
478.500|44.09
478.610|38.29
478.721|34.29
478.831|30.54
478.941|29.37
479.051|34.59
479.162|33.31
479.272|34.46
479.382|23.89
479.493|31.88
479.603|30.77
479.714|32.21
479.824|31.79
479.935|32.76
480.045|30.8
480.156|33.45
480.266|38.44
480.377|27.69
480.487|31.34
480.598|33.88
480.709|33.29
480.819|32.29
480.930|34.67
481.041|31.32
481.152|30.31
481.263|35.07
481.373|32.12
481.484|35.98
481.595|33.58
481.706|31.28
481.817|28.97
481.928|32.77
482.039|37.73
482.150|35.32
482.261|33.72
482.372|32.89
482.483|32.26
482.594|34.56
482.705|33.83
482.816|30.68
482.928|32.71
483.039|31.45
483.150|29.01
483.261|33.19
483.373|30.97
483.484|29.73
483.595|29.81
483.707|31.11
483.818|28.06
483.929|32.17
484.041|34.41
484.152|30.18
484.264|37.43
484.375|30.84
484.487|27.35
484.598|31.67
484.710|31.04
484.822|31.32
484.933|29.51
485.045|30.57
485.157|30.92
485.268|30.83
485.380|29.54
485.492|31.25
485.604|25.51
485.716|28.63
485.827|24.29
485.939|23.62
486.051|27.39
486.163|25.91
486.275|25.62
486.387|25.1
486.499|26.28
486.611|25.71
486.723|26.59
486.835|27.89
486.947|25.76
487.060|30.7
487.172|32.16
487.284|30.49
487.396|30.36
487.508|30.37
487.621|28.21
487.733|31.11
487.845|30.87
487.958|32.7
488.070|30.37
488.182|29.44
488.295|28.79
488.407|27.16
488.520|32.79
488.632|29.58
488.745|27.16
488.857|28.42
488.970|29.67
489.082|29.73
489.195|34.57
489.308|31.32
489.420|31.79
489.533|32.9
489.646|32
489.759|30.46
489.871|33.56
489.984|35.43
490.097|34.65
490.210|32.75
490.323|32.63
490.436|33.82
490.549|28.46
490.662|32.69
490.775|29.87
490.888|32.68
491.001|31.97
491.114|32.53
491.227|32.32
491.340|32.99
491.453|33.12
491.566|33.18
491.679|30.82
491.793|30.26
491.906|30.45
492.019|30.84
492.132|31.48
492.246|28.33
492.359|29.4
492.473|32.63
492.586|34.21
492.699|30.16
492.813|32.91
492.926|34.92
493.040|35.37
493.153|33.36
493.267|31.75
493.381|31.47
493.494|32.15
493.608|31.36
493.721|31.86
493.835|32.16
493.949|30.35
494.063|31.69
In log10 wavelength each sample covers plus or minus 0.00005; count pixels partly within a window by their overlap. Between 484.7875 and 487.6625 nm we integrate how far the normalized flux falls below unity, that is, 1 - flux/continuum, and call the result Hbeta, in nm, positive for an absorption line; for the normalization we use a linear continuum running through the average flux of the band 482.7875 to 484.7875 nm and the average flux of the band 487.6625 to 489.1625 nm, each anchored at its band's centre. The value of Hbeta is 0.22 nm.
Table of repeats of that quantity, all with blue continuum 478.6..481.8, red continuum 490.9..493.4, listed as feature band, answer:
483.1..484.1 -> 0.04 nm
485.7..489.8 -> 0.39 nm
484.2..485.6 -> 0.06 nm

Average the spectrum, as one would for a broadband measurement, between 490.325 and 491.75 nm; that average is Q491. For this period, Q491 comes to 32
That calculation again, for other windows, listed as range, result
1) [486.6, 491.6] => 31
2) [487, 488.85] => 30.1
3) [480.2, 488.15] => 30.8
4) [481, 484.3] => 32.4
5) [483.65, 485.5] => 31.1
